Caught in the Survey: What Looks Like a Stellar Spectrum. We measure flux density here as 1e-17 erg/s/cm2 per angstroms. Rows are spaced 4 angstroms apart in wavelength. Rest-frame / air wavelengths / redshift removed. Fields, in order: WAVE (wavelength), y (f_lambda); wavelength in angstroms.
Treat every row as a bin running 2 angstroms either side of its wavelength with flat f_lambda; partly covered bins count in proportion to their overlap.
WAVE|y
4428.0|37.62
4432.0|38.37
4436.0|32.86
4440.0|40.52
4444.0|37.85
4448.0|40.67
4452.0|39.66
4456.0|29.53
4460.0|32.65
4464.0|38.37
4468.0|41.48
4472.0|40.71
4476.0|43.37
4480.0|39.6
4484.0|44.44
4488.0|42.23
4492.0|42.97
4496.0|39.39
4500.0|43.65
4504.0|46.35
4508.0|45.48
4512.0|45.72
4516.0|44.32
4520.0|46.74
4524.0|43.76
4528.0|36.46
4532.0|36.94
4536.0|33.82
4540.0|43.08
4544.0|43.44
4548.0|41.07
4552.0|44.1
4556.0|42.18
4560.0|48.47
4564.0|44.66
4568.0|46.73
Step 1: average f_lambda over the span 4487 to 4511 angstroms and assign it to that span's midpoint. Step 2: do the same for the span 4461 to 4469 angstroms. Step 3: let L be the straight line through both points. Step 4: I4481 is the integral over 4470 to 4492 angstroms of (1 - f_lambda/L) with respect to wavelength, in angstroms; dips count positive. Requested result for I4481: -0.6 angstroms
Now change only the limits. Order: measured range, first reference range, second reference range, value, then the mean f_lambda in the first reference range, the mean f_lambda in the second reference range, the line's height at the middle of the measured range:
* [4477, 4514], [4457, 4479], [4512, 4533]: -2.5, 38.9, 42.3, 40.6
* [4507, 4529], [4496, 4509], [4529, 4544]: -1.2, 44.2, 38.6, 41.7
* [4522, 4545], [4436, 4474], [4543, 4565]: 1.8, 37.7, 44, 42.7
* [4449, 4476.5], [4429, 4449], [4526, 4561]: 0.6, 37.9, 40.9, 38.6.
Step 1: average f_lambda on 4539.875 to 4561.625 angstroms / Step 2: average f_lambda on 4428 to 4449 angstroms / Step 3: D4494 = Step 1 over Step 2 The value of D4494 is 1.15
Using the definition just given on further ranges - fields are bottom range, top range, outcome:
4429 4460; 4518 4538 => 1.07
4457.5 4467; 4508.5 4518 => 1.26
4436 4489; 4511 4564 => 1.09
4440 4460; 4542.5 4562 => 1.19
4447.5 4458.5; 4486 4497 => 1.16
